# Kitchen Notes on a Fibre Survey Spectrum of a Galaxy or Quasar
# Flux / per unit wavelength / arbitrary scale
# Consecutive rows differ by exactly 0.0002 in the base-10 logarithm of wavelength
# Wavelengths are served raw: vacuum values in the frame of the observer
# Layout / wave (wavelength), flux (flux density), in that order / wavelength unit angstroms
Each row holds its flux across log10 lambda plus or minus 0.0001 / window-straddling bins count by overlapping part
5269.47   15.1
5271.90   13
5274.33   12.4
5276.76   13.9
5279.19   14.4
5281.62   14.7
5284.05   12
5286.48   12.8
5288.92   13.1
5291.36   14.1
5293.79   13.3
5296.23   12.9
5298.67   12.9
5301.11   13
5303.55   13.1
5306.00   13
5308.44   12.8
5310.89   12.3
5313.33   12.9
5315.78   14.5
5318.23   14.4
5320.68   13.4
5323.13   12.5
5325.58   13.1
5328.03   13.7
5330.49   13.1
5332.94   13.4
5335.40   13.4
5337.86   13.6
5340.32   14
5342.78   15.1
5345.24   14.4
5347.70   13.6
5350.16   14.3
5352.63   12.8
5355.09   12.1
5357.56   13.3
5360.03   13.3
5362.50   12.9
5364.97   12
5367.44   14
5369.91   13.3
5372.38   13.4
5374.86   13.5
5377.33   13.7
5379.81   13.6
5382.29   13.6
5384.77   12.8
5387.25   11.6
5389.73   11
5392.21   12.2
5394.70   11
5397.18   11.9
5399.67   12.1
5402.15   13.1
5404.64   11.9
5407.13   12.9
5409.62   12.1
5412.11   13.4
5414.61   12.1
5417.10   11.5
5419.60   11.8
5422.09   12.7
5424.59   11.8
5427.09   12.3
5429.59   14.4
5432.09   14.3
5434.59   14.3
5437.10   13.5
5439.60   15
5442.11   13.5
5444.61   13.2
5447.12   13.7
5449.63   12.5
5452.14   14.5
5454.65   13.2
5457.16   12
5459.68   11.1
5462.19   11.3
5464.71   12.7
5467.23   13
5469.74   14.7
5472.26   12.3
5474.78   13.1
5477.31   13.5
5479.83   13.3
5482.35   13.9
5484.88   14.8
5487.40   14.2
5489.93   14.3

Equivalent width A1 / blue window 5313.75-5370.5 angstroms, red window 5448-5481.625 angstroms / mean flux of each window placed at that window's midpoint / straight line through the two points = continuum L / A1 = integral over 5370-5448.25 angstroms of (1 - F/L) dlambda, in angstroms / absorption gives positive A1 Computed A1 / 1.9 angstroms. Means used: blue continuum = 13.5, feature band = 12.8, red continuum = 12.9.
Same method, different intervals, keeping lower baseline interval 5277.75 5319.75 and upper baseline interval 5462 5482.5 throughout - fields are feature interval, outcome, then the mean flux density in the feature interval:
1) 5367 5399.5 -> 1.3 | 12.7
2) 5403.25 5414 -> 0.5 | 12.5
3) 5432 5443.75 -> -0.8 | 14.1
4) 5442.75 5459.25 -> 0.1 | 13.1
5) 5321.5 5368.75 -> -0.5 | 13.4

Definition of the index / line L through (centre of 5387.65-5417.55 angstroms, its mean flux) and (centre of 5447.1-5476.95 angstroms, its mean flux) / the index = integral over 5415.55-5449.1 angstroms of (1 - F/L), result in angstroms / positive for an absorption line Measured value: -2.0 angstroms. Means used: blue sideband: 12.1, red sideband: 12.8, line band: 13.2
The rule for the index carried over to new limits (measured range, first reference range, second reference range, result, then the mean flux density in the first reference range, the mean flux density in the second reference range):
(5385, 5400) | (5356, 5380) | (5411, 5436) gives 1.6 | 13.3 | 12.9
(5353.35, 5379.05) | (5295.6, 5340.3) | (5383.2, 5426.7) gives -1.1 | 13.2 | 12.1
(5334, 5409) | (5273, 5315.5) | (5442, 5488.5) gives 1.0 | 13.2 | 13.2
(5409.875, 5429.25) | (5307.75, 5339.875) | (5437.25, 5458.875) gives 1.5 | 13.3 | 13.4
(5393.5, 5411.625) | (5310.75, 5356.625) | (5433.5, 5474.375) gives 1.5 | 13.5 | 13.1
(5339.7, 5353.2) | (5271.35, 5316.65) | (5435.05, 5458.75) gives -0.8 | 13.2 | 13.4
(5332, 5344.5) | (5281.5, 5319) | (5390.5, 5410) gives -1.1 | 13.2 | 12.1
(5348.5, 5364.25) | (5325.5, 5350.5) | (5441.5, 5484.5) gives 0.7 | 13.8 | 13.1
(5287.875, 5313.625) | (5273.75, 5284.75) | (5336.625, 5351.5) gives 1.4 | 13.6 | 14.2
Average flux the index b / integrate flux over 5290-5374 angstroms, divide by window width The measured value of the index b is 13.4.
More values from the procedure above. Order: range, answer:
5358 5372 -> 13.1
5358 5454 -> 12.9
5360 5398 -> 12.7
